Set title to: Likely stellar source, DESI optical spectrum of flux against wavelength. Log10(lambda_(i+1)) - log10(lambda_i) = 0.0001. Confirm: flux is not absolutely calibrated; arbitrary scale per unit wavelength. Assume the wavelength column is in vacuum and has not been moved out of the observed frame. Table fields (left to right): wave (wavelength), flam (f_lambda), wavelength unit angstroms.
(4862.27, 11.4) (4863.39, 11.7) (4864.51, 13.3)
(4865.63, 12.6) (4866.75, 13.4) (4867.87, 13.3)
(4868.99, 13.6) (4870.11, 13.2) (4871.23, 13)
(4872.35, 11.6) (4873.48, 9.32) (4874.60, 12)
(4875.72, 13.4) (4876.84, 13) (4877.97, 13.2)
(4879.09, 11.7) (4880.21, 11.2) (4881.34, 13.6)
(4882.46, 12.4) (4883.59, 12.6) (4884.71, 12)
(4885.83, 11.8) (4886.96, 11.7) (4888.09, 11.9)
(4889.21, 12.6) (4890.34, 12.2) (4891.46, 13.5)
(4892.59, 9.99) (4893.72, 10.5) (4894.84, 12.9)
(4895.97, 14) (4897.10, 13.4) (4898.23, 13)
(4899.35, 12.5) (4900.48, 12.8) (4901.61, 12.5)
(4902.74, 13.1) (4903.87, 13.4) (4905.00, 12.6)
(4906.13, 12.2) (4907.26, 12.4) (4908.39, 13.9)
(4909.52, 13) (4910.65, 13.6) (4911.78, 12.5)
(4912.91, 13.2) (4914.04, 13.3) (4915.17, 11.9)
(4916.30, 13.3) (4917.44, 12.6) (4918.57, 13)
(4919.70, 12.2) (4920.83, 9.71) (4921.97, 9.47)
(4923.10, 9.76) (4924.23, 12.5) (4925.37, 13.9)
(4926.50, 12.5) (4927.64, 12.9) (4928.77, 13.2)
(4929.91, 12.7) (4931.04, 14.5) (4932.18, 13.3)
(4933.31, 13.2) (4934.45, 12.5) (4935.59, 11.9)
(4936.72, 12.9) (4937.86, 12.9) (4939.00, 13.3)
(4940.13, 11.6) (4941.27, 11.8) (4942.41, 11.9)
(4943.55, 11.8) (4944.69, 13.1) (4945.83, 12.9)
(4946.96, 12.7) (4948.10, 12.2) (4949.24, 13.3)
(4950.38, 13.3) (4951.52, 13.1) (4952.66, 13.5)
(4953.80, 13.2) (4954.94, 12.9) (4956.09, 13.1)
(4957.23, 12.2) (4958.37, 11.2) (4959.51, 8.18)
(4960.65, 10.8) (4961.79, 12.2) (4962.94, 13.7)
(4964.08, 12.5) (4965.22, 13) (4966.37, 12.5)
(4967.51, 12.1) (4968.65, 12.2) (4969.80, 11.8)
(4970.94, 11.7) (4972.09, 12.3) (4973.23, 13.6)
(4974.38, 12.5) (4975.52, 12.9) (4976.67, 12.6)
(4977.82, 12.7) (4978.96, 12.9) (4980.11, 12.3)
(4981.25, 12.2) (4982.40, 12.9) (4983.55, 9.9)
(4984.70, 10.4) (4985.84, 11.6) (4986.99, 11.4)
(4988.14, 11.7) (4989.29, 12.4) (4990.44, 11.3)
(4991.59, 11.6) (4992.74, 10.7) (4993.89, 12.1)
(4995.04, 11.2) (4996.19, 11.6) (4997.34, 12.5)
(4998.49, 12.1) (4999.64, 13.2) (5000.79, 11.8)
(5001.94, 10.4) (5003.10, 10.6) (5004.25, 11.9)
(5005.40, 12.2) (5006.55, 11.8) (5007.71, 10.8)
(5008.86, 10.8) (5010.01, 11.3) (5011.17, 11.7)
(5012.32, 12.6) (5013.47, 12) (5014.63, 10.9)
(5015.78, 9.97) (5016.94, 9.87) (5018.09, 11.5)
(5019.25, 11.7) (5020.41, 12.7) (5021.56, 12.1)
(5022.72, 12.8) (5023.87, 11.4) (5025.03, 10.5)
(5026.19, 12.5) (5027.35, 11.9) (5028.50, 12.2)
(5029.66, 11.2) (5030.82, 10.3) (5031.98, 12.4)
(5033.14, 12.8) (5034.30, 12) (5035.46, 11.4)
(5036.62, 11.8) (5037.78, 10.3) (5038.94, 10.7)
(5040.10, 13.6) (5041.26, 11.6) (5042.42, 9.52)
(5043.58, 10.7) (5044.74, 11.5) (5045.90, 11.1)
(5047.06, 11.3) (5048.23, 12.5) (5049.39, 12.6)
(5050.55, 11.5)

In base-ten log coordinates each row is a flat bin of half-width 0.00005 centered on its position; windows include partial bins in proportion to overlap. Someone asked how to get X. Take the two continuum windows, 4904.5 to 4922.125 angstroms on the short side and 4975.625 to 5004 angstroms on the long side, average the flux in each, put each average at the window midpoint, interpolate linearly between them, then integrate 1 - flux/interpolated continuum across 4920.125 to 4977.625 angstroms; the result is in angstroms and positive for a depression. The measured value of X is -1.1 angstroms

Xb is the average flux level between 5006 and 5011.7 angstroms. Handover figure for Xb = 11.3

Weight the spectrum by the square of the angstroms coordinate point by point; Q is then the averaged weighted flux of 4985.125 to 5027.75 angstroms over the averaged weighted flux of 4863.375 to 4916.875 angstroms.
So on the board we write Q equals 0.97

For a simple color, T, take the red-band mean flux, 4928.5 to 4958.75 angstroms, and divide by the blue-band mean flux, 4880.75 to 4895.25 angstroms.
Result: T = 1.1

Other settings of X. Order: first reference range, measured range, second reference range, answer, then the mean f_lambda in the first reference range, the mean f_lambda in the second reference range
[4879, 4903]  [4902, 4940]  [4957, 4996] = -1.3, 12.4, 11.9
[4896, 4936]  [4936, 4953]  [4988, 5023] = -0.5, 12.7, 11.6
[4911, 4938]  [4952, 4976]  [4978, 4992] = -0.6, 12.5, 11.7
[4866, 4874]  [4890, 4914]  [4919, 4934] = -0.7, 12.5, 12.3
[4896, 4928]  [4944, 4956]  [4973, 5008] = -0.8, 12.6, 11.9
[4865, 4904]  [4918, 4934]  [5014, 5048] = -0.2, 12.5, 11.5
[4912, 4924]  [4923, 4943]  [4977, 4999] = -1.4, 11.9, 11.8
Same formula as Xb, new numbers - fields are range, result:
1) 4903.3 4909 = 12.9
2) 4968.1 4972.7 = 12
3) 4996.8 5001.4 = 12.4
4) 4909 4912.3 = 13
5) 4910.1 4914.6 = 13.2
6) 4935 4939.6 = 12.8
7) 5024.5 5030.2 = 11.7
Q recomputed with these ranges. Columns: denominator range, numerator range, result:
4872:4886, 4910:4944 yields 1.05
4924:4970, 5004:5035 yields 0.95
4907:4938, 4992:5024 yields 0.95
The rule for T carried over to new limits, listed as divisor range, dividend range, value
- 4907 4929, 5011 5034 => 0.94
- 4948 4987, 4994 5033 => 0.95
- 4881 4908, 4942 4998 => 0.97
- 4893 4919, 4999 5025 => 0.90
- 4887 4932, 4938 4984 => 0.99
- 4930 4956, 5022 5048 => 0.90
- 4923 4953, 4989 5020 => 0.90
